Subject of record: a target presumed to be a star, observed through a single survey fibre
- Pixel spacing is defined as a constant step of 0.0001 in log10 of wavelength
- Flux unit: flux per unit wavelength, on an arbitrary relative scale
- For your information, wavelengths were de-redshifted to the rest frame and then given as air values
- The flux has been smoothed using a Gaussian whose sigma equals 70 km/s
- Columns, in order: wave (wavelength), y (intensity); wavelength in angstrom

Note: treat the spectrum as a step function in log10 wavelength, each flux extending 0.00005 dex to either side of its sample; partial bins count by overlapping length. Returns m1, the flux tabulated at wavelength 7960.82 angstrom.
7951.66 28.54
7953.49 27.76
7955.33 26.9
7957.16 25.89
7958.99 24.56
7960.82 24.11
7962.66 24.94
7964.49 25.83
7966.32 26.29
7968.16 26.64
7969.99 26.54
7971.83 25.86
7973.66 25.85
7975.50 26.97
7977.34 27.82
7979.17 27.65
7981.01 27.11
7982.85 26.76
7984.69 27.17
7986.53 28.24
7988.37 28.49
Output 24.11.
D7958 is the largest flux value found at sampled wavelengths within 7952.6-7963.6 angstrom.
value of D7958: 27.76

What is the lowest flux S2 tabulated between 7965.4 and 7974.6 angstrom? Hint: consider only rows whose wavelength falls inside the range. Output 25.85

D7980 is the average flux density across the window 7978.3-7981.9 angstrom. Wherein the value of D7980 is 27.4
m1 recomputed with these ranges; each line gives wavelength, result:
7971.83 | 25.86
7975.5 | 26.97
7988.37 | 28.49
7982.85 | 26.76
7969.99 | 26.54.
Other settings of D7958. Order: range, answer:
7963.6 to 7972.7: 26.64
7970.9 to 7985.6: 27.82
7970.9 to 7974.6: 25.86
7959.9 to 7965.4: 25.83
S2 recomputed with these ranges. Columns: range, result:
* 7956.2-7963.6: 24.11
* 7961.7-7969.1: 24.94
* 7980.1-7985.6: 26.76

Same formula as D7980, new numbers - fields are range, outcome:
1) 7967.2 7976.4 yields 26.4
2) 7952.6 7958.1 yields 26.8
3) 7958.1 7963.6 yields 24.5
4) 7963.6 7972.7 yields 26.2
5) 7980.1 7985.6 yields 27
